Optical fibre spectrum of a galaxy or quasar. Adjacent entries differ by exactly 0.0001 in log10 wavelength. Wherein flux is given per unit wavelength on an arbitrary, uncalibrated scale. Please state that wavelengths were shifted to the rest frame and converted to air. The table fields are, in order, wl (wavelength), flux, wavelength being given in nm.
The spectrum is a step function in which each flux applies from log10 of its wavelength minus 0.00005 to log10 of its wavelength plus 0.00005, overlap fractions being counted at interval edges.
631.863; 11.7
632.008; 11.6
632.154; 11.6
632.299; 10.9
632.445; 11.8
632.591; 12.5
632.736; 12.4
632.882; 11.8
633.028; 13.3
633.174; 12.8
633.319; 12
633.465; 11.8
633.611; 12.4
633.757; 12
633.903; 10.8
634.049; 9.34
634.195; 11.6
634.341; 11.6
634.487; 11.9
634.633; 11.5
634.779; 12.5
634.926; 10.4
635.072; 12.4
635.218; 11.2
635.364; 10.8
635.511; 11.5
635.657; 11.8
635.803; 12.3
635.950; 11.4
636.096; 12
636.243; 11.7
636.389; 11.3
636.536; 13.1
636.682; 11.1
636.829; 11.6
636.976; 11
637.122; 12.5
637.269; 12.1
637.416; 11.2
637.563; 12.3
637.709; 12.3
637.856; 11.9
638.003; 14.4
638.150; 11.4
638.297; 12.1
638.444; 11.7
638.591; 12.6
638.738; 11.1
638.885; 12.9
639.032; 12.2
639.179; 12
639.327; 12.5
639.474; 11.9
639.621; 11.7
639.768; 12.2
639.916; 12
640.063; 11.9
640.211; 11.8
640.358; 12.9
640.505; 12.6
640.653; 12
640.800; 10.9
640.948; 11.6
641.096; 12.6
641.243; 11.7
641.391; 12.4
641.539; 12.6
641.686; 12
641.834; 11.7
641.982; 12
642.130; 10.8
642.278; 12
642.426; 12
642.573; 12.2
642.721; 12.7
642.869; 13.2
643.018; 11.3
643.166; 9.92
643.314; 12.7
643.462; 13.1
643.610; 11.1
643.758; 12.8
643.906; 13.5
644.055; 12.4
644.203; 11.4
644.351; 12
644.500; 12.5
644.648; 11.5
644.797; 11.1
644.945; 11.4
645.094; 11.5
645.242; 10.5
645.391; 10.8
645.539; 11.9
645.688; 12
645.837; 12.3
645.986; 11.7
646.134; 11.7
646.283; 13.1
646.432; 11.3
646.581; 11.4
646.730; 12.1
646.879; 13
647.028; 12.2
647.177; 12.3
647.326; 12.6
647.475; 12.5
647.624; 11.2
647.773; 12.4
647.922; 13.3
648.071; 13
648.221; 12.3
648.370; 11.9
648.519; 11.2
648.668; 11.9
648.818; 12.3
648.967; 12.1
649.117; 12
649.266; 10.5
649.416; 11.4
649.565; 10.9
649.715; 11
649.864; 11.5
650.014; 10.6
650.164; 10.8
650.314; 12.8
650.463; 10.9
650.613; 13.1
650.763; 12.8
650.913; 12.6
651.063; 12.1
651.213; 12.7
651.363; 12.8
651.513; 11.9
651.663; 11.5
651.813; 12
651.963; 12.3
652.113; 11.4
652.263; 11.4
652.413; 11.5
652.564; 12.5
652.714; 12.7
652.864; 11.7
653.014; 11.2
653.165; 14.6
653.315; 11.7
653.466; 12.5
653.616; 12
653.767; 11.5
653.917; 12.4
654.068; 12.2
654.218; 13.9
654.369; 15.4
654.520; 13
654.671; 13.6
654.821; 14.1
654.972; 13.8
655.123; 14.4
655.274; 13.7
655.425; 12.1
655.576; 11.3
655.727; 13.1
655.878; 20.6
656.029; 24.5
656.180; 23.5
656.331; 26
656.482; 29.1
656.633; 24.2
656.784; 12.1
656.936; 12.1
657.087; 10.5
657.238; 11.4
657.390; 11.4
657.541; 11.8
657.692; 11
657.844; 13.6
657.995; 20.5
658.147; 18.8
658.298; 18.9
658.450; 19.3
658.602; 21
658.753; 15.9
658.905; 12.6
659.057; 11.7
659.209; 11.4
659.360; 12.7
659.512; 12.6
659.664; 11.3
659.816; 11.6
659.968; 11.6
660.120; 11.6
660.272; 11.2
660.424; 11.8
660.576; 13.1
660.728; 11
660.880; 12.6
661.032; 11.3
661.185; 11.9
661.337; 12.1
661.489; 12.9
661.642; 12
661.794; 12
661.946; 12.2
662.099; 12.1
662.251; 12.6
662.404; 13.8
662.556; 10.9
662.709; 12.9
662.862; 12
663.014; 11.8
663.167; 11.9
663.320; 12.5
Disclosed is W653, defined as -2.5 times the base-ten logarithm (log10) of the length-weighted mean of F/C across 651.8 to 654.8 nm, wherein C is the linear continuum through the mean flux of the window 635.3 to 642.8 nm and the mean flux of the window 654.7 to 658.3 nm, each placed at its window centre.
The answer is 0.23 mag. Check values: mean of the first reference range 12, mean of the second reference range 16.3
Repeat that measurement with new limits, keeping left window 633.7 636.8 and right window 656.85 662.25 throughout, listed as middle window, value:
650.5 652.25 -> 0.03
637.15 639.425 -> -0.04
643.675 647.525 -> 0.02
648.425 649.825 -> 0.09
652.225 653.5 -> 0.04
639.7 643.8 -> -0.01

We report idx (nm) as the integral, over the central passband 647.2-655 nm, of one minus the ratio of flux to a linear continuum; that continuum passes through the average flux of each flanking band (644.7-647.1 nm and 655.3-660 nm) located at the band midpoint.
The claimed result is 0.738 nm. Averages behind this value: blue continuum 11.7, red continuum 15.8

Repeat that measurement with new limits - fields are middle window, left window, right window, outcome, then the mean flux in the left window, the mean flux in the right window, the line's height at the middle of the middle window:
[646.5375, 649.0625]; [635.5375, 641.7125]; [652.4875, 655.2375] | 0.07 nm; 12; 13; 12.6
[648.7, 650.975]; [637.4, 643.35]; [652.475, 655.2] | 0.18 nm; 12.1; 12.9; 12.7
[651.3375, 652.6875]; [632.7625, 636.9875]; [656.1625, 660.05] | 0.24 nm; 11.7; 15.5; 14.5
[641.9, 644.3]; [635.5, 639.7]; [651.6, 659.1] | 0.14 nm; 12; 14.7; 12.8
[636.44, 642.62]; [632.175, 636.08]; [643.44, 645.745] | -0.14 nm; 11.7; 11.8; 11.8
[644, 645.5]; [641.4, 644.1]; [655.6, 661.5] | 0.12 nm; 12.1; 15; 12.5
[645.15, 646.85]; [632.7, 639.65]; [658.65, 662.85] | 0.04 nm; 11.9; 12.3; 12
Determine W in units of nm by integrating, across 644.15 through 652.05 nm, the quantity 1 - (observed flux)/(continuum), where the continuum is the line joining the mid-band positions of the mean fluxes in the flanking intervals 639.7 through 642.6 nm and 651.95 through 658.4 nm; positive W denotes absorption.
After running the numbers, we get 0.84 nm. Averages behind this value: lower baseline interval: 12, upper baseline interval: 14.7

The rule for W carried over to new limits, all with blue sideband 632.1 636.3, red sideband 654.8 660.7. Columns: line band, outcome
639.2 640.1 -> 0.03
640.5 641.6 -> 0.06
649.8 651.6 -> 0.26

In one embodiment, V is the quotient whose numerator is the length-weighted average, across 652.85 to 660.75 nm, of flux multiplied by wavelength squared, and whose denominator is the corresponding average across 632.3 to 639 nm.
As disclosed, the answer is 1.3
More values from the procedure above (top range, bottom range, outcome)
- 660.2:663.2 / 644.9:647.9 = 1.06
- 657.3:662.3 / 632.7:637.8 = 1.22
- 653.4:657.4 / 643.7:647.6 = 1.33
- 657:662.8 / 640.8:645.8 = 1.16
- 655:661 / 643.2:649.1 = 1.29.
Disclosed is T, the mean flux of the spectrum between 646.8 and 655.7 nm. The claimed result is 12.3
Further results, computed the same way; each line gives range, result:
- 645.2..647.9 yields 12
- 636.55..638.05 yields 12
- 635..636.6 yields 11.8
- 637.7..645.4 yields 12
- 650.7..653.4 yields 12.2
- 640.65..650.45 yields 11.9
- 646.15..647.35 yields 12.2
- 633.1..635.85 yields 11.6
